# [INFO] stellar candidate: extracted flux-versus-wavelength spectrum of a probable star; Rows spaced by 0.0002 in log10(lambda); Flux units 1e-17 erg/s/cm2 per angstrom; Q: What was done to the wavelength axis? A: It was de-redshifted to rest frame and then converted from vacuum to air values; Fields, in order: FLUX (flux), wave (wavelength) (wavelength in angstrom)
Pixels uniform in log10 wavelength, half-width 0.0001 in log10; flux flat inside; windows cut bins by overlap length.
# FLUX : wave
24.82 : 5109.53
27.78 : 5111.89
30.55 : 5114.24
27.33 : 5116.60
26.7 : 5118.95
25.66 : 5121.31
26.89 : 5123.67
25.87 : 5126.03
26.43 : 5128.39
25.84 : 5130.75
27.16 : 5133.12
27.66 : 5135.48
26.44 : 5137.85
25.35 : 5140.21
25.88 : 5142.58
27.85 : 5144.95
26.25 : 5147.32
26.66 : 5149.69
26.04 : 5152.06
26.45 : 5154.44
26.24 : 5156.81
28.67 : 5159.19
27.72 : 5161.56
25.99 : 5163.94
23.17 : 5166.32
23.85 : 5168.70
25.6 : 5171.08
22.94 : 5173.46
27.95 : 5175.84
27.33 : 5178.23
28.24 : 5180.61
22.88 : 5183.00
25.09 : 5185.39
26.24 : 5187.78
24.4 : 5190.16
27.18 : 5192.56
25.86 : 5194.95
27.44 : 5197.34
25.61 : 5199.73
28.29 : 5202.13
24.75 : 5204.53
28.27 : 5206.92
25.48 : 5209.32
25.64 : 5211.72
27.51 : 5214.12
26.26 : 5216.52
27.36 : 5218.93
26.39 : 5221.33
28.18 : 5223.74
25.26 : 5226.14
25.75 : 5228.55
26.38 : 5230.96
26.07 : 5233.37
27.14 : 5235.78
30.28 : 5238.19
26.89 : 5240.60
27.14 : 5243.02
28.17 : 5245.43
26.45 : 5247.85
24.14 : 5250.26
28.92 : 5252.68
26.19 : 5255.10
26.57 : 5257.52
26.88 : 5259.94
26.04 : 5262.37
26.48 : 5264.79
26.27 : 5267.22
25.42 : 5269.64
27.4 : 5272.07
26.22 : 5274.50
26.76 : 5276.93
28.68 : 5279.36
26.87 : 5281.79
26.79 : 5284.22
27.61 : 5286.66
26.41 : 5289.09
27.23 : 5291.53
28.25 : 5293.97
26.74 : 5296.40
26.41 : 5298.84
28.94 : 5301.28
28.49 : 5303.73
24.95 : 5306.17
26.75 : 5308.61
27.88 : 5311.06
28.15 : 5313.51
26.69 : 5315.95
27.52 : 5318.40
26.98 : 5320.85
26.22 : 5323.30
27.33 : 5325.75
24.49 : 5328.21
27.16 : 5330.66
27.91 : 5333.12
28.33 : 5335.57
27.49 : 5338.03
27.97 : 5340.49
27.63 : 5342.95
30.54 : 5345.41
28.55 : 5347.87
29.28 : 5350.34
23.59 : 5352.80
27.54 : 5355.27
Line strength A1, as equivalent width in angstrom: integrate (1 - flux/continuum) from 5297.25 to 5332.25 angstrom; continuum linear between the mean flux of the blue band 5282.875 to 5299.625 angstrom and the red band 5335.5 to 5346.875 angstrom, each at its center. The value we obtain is 0.9 angstrom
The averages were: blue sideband 27.1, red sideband 28.4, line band 27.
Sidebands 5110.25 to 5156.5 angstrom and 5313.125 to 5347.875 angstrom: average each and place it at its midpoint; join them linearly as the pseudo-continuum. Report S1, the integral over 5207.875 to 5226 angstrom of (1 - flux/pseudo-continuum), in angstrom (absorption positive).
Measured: 0.3 angstrom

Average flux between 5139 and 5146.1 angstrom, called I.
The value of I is 26.4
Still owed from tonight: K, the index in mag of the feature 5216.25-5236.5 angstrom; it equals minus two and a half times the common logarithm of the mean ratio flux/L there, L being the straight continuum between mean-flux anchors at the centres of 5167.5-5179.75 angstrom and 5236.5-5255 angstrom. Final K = 0.01 mag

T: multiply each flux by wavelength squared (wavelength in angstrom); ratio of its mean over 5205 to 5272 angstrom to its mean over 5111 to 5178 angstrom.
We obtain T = 1.0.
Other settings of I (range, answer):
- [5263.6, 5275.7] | 26.4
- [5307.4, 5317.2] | 27.4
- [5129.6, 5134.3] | 26.5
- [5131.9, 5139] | 27.1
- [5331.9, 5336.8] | 28.2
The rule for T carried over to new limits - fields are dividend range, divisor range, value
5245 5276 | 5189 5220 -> 1.02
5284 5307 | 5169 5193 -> 1.11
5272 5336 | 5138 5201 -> 1.10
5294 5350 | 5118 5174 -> 1.12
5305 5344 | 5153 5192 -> 1.11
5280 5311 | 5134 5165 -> 1.08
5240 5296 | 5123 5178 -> 1.07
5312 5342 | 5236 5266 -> 1.04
